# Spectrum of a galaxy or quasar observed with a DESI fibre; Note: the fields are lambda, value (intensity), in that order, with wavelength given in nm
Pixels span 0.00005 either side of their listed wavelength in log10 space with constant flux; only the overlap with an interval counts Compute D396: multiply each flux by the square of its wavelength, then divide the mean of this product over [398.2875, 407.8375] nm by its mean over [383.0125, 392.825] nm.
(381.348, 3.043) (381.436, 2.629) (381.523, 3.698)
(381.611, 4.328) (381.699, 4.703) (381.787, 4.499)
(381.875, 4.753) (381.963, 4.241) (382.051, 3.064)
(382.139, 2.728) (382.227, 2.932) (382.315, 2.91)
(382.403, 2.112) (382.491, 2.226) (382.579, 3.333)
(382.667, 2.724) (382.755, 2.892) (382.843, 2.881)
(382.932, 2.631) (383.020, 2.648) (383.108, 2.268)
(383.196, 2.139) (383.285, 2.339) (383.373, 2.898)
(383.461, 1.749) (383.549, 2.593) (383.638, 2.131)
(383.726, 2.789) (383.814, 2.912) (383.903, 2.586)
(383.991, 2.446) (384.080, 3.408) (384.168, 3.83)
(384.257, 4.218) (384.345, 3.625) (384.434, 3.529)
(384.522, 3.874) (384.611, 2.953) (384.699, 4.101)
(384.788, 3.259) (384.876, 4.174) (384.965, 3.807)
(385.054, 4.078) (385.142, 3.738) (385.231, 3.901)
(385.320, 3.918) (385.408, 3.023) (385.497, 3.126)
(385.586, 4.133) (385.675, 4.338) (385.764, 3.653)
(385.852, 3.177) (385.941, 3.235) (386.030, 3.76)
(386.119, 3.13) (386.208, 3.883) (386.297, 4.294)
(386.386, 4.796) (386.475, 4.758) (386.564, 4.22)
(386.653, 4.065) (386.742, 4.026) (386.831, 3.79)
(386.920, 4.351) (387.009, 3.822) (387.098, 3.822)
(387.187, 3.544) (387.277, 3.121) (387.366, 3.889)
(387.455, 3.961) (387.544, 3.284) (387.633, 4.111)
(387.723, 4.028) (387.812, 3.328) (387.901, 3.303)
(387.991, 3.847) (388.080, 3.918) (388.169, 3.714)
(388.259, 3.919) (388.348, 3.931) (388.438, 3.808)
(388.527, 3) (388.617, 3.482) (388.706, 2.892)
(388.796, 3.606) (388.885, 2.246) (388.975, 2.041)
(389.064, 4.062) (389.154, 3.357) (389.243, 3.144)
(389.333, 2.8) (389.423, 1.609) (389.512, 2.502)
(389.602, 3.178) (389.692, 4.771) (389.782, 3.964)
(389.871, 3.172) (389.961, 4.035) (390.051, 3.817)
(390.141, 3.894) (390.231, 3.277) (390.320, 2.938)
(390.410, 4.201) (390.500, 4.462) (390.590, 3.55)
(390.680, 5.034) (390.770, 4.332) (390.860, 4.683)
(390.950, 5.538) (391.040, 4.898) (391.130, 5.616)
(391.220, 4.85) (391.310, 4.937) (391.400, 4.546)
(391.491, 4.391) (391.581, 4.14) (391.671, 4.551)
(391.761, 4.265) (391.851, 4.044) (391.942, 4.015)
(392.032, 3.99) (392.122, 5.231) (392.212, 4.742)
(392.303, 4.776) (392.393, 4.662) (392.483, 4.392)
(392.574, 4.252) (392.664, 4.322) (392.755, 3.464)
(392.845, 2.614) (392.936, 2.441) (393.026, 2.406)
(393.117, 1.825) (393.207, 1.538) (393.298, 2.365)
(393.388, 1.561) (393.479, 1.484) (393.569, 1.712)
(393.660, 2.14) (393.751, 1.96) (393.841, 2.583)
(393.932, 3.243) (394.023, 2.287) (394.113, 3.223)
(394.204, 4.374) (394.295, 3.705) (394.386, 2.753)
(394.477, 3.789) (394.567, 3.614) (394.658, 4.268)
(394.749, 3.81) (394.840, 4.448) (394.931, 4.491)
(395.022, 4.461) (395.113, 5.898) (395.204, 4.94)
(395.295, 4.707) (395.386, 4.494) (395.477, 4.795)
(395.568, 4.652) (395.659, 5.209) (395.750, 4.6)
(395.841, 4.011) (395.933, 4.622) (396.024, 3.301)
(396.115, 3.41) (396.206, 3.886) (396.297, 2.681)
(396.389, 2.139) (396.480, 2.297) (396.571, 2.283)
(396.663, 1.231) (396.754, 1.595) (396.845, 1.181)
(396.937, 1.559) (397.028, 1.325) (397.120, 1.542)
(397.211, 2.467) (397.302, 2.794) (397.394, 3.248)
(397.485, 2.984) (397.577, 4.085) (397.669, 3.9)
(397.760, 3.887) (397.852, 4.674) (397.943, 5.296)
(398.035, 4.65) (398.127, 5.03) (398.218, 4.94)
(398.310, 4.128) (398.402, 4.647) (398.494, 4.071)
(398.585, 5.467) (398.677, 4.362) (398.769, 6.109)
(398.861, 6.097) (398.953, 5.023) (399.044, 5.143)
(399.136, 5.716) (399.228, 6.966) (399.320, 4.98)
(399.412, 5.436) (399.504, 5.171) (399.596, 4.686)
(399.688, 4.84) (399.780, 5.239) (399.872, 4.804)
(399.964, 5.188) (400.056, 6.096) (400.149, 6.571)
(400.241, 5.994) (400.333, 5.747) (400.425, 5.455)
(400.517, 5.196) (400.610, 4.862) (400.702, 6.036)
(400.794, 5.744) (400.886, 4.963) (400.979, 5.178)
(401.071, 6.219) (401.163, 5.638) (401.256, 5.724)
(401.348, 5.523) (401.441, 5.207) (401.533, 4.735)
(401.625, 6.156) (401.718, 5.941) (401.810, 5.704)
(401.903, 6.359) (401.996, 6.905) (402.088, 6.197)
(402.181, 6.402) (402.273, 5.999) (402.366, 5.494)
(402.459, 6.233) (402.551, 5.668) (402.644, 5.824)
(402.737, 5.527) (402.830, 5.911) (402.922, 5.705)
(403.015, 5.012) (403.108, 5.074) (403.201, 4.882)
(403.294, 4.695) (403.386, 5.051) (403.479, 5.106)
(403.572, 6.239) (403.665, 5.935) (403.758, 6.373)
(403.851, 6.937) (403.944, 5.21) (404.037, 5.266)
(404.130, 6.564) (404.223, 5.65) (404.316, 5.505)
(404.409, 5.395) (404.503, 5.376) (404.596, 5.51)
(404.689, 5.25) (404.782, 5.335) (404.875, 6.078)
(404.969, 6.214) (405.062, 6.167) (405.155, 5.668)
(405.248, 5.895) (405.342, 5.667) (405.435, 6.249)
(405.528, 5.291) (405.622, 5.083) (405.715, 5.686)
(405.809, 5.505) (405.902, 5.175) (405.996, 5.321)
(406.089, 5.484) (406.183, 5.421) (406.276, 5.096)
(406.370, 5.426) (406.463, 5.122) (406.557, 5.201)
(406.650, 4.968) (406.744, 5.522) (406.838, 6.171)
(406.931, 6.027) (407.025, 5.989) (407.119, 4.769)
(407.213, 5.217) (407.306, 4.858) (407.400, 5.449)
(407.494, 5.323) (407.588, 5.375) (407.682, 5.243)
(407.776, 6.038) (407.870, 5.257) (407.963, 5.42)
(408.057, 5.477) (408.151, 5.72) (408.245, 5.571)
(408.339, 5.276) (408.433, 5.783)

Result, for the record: 1.6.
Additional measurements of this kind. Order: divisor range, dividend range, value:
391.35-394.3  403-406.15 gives 1.76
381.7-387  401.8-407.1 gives 1.84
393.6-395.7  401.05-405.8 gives 1.53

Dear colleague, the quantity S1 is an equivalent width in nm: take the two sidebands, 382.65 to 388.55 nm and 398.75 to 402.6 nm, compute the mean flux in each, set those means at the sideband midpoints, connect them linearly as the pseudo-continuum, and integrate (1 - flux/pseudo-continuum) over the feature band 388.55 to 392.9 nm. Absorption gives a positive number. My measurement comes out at 0.31 nm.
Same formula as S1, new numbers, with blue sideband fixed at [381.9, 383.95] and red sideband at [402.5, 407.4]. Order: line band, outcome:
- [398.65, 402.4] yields -0.48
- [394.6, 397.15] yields 0.49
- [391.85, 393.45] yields 0.20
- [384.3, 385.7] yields -0.35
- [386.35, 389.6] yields -0.21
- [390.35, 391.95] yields -0.34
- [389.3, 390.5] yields 0.05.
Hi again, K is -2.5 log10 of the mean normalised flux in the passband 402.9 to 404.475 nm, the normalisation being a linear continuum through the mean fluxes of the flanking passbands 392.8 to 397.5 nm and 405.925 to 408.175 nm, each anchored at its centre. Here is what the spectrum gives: -0.17 mag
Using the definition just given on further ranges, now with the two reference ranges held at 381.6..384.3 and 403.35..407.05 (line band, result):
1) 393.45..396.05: 0.16 mag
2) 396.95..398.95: 0.18 mag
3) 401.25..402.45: -0.13 mag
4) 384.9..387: -0.15 mag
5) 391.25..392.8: -0.08 mag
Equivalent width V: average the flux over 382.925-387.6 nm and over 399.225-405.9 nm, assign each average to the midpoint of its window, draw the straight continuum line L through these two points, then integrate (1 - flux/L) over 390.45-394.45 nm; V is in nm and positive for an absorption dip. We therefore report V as 0.61 nm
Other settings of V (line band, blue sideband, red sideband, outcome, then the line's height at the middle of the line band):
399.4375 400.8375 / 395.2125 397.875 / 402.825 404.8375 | -0.34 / 4.37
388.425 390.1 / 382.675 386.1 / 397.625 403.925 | 0.29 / 3.89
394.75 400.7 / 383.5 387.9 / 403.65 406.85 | 0.67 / 4.85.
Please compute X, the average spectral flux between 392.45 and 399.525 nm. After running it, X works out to 3.68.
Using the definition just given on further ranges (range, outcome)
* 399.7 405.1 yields 5.67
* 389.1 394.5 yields 3.6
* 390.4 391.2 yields 4.73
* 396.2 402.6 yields 4.72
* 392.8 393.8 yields 2.01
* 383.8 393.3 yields 3.75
